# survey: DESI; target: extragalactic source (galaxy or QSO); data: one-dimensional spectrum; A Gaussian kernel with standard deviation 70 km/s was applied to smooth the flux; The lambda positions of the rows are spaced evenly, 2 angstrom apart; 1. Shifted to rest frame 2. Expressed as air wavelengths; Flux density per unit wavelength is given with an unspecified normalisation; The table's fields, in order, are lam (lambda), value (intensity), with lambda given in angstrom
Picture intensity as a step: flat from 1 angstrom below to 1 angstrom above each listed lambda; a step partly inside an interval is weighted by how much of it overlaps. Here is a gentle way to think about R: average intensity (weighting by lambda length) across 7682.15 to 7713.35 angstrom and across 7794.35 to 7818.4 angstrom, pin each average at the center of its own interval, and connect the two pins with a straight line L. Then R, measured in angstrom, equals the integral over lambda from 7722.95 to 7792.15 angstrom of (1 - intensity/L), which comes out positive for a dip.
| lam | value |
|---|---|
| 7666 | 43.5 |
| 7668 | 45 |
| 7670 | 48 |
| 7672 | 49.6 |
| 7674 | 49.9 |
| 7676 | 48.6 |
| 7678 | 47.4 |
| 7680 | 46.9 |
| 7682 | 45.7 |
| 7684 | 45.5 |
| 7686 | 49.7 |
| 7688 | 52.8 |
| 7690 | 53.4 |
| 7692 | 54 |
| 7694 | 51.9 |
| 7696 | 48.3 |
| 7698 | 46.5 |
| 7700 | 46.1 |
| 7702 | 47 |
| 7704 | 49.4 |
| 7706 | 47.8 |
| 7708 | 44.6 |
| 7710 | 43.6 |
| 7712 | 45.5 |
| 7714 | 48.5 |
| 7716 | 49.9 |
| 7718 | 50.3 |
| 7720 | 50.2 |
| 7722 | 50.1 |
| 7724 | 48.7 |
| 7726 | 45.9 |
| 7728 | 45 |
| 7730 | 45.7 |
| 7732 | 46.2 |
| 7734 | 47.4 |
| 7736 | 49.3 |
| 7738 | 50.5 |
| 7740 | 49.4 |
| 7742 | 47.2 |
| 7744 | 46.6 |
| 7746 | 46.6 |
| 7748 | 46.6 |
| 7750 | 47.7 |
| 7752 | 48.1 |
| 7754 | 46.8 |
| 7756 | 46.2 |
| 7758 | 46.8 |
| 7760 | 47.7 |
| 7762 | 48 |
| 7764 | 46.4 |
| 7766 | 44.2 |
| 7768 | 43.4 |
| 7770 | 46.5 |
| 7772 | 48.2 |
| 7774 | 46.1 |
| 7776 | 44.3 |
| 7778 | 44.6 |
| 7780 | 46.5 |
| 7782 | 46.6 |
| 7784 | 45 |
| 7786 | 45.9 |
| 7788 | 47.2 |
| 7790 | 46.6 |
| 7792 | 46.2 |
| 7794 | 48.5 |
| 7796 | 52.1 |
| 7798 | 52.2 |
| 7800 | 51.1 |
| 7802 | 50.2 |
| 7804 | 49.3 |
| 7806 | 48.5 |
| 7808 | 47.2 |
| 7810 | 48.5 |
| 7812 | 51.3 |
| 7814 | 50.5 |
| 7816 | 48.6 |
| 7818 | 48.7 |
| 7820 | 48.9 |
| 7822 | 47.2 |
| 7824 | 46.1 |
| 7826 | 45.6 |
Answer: 3.5 angstrom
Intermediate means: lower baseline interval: 48.3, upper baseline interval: 49.8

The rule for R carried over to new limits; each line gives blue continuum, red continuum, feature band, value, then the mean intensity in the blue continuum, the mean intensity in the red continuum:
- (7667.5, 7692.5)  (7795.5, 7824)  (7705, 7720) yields 0.5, 48.9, 49.4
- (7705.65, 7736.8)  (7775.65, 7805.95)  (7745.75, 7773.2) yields 0.6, 47.4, 47.9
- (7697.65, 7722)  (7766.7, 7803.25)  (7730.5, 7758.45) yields 0.0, 47.6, 47.3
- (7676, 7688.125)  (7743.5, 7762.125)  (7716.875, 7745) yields -0.5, 47.7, 47.1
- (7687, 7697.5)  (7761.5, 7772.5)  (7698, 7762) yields 1.8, 51.8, 45.9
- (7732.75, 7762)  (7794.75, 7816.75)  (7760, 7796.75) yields 1.8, 47.6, 50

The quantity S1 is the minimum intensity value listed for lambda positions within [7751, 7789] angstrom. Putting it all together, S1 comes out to 43.4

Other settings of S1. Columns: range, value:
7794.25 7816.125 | 47.2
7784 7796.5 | 45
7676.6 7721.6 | 43.6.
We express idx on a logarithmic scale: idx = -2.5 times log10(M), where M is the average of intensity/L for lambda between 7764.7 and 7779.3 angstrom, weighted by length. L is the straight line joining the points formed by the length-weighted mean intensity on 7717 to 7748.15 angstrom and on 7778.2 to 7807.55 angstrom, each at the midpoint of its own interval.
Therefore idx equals 0.06 mag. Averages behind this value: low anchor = 47.9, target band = 45.4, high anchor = 48.2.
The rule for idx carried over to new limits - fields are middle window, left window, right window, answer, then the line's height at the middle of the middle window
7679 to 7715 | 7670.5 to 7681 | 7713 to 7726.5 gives 0.01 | 48.8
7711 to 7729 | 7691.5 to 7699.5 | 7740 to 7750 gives 0.00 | 48.4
